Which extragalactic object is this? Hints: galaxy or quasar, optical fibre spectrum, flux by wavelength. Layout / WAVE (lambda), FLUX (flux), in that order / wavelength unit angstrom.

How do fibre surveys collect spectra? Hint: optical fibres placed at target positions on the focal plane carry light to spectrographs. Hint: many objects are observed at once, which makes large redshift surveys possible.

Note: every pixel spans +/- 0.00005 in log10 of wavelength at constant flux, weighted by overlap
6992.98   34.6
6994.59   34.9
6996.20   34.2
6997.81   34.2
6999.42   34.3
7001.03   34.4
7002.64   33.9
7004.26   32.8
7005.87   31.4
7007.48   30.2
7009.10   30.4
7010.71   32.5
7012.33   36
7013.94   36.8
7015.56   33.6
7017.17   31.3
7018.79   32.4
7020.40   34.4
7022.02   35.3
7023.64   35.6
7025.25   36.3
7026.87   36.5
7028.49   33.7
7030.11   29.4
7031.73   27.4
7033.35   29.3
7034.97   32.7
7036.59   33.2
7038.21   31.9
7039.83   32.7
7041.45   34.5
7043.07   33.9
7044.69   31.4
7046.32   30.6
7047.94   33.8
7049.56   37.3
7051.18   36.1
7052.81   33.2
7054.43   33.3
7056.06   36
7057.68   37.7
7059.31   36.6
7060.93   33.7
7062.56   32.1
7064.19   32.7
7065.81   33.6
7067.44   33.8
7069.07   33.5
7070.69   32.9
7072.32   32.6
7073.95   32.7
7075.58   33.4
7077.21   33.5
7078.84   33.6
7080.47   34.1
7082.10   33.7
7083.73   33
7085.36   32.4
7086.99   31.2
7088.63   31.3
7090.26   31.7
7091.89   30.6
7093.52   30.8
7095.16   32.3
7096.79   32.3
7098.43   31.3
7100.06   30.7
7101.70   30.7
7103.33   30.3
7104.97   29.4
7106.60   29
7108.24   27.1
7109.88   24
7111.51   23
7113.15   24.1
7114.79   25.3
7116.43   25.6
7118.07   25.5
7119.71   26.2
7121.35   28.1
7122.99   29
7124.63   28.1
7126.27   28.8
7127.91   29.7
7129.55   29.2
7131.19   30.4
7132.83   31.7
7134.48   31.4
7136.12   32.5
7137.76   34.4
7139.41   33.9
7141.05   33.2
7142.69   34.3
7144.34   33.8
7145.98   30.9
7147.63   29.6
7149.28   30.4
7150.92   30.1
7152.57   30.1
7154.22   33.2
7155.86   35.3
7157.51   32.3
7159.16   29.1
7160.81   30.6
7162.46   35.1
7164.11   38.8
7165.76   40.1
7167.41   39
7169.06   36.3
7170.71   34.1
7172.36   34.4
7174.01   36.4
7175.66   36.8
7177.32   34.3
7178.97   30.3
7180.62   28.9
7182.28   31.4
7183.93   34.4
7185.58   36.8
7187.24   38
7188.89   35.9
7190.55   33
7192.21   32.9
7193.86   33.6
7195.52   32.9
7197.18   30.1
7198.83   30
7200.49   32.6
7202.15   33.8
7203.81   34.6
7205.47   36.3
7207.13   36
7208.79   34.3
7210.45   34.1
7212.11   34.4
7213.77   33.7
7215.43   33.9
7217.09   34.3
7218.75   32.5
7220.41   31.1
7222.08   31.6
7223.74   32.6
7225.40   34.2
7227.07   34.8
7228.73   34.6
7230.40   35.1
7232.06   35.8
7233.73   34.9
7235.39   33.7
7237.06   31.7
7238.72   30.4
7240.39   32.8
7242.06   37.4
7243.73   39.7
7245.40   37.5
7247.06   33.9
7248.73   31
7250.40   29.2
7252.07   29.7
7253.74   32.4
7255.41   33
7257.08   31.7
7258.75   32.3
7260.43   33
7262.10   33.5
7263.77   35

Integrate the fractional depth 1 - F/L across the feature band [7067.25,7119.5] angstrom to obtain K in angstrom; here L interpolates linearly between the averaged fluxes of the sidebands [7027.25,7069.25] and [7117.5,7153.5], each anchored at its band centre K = 2.48 angstrom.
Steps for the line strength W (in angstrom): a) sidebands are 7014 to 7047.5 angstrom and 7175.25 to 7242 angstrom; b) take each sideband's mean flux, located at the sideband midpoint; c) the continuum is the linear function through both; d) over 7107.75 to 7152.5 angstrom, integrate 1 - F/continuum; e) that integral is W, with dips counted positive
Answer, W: 5.4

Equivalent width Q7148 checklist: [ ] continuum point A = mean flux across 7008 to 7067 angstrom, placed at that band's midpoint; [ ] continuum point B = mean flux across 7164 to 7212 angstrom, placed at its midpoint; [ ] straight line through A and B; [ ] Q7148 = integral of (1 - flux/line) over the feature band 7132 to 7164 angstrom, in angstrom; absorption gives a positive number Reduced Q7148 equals 1.7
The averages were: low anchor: 33.5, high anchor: 34.4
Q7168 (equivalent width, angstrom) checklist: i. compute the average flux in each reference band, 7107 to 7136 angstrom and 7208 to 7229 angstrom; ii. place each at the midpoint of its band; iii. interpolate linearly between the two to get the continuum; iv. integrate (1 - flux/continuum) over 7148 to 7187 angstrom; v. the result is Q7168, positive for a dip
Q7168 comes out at -4.39 angstrom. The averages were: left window 27.6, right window 33.5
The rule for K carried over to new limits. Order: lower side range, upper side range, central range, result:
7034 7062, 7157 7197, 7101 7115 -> 2.92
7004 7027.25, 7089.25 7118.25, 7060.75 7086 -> -2.36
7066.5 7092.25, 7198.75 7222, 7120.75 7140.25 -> 1.49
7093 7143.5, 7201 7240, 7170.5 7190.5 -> -1.35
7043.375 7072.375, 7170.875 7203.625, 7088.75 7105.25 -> 1.35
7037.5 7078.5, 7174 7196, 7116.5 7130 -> 2.36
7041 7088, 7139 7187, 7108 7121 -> 3.30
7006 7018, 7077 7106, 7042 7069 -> -1.53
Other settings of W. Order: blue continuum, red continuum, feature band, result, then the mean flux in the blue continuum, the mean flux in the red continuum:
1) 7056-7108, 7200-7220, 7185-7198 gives -0.07 angstrom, 32.5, 34.2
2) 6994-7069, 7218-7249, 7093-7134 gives 6.34 angstrom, 33.5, 34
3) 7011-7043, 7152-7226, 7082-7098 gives 0.81 angstrom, 33.3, 33.9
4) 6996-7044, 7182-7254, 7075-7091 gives 0.27 angstrom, 33.2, 33.7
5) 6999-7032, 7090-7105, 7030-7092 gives -1.93 angstrom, 33.3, 31.1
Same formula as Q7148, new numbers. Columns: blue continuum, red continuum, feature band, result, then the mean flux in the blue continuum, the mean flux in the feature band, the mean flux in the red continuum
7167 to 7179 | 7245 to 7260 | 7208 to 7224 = 0.2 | 35.4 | 33.3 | 32.2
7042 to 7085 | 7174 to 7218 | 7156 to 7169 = -0.5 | 33.8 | 35.1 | 33.8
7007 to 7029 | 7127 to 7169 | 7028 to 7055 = 0.9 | 34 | 32.6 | 32.8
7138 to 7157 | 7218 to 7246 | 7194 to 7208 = 0.1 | 32.3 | 33.3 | 34.1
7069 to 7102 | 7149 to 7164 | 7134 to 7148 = -0.3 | 32.3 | 32.8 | 32.2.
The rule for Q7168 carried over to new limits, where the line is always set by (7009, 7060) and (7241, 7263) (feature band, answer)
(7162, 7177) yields -1.4 angstrom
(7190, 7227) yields 0.1 angstrom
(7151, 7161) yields 0.5 angstrom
